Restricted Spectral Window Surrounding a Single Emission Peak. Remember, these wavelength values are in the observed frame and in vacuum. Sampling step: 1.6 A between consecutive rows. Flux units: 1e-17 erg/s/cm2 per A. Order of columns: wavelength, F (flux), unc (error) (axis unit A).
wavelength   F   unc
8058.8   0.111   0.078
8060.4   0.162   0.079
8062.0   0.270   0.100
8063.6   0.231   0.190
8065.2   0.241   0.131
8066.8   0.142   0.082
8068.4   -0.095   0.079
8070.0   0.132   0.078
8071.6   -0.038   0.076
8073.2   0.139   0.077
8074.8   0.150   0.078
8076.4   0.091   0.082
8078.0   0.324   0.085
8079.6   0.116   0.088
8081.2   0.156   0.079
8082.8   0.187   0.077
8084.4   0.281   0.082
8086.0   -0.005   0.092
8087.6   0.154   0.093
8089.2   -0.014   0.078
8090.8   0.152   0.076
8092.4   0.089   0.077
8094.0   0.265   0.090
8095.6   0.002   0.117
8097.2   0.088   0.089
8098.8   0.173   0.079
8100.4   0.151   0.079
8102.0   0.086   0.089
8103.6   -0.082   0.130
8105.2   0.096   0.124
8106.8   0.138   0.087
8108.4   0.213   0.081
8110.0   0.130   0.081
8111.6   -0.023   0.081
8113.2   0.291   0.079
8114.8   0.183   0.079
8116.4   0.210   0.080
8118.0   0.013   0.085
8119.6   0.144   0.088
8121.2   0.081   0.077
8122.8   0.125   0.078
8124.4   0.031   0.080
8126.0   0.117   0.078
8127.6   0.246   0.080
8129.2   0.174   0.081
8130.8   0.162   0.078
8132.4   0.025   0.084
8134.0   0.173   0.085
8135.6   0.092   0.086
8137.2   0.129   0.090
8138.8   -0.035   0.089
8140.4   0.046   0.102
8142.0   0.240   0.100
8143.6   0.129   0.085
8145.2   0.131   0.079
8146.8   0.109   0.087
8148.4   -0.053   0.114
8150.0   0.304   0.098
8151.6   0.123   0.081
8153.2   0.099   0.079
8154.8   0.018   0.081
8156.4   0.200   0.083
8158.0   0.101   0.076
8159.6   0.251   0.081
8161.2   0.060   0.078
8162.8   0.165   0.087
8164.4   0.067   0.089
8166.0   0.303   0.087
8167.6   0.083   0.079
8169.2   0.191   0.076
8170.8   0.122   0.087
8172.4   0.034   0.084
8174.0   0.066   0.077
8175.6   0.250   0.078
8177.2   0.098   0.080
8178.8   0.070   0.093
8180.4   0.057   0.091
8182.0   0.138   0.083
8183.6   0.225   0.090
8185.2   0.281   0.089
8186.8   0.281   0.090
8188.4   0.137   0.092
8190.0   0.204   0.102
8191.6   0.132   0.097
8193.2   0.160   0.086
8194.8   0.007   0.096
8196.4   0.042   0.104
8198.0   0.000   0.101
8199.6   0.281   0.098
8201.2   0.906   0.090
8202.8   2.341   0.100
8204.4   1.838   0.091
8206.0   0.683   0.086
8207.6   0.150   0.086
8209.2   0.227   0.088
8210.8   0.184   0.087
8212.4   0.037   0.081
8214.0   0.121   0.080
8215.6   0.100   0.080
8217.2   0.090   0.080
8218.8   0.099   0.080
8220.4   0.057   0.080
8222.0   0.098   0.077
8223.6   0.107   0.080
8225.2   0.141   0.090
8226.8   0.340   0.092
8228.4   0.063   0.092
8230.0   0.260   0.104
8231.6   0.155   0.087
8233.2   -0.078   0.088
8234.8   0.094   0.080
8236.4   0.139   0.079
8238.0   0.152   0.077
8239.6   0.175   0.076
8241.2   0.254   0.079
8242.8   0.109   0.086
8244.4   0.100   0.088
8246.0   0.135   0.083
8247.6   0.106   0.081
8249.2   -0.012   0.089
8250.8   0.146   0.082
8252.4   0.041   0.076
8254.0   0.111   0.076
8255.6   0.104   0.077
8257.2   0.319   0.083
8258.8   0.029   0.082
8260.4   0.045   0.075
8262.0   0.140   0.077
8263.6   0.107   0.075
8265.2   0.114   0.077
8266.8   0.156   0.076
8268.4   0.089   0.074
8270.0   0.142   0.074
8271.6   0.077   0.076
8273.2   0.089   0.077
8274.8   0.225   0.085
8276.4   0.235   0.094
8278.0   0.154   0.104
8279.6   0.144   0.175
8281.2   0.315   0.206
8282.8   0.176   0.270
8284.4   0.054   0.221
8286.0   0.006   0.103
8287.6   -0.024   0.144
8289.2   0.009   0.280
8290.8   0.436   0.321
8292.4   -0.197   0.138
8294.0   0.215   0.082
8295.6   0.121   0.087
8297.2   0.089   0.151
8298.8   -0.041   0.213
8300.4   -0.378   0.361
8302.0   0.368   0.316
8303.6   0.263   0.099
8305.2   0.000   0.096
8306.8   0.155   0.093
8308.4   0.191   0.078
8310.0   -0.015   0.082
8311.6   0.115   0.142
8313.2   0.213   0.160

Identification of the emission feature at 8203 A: Hbeta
